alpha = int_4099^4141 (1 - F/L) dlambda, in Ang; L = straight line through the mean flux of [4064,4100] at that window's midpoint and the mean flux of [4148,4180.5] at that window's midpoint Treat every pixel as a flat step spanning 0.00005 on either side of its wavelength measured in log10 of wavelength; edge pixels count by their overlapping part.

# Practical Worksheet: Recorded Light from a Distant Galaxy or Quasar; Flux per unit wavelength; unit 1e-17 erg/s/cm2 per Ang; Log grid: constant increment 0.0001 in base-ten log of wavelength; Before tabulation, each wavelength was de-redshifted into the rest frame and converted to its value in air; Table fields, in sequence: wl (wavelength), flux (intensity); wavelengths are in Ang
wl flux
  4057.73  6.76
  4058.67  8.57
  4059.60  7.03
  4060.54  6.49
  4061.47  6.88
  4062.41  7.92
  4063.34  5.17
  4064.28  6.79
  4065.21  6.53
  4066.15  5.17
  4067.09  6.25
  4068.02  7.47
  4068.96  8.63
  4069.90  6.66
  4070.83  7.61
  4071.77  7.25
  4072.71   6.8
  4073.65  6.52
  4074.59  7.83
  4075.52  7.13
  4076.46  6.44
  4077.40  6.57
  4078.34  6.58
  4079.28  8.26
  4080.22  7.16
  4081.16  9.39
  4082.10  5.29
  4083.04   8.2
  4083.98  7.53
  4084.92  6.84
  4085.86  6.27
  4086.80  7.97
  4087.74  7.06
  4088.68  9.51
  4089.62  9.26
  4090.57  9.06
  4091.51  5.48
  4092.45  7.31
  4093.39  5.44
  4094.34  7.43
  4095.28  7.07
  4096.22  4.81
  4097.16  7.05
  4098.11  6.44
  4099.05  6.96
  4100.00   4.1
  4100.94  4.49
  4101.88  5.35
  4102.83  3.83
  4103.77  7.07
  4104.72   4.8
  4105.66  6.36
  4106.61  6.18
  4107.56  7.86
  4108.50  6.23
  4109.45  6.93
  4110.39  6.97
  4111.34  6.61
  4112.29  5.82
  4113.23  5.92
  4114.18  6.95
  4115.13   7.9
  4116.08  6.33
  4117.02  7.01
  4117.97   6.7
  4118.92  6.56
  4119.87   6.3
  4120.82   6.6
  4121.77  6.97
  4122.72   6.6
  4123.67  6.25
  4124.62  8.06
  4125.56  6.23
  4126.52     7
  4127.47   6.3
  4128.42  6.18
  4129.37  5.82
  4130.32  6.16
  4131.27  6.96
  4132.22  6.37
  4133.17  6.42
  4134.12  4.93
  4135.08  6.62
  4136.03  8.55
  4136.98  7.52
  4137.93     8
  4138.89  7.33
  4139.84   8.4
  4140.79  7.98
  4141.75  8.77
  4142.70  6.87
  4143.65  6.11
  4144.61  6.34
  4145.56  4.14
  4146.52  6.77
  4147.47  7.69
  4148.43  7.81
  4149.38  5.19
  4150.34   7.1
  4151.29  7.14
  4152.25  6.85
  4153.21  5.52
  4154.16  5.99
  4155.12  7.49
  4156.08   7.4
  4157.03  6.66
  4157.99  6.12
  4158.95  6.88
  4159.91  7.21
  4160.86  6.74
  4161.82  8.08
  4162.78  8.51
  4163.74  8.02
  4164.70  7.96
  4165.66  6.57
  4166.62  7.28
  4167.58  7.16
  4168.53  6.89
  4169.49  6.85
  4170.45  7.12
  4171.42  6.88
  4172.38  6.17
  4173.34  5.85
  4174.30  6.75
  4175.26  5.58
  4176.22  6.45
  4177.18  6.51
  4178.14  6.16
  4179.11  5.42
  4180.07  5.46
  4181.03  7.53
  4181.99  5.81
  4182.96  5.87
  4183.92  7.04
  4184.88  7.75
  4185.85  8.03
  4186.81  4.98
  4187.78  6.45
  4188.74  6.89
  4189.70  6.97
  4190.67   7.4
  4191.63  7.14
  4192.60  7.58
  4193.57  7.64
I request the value 2.4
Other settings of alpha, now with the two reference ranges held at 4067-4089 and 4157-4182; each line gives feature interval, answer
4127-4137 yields 0.73 Ang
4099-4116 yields 2.43 Ang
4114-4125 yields 0.36 Ang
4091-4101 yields 1.49 Ang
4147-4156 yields 0.14 Ang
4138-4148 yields -0.21 Ang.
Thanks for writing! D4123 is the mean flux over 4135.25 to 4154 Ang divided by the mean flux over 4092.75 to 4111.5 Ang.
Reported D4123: 1.2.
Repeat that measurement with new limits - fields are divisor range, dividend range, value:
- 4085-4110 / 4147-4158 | 1.03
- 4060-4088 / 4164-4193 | 0.95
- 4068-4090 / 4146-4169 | 0.95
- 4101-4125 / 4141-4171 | 1.08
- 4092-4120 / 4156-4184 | 1.07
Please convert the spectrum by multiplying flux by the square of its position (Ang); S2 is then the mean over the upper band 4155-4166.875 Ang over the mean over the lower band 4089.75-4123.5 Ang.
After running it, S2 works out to 1.17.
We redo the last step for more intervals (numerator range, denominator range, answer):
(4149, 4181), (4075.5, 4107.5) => 1.04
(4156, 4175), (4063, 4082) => 1.05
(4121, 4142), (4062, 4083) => 1.02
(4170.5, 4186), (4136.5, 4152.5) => 0.93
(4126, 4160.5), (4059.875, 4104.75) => 1.03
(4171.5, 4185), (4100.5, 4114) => 1.08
